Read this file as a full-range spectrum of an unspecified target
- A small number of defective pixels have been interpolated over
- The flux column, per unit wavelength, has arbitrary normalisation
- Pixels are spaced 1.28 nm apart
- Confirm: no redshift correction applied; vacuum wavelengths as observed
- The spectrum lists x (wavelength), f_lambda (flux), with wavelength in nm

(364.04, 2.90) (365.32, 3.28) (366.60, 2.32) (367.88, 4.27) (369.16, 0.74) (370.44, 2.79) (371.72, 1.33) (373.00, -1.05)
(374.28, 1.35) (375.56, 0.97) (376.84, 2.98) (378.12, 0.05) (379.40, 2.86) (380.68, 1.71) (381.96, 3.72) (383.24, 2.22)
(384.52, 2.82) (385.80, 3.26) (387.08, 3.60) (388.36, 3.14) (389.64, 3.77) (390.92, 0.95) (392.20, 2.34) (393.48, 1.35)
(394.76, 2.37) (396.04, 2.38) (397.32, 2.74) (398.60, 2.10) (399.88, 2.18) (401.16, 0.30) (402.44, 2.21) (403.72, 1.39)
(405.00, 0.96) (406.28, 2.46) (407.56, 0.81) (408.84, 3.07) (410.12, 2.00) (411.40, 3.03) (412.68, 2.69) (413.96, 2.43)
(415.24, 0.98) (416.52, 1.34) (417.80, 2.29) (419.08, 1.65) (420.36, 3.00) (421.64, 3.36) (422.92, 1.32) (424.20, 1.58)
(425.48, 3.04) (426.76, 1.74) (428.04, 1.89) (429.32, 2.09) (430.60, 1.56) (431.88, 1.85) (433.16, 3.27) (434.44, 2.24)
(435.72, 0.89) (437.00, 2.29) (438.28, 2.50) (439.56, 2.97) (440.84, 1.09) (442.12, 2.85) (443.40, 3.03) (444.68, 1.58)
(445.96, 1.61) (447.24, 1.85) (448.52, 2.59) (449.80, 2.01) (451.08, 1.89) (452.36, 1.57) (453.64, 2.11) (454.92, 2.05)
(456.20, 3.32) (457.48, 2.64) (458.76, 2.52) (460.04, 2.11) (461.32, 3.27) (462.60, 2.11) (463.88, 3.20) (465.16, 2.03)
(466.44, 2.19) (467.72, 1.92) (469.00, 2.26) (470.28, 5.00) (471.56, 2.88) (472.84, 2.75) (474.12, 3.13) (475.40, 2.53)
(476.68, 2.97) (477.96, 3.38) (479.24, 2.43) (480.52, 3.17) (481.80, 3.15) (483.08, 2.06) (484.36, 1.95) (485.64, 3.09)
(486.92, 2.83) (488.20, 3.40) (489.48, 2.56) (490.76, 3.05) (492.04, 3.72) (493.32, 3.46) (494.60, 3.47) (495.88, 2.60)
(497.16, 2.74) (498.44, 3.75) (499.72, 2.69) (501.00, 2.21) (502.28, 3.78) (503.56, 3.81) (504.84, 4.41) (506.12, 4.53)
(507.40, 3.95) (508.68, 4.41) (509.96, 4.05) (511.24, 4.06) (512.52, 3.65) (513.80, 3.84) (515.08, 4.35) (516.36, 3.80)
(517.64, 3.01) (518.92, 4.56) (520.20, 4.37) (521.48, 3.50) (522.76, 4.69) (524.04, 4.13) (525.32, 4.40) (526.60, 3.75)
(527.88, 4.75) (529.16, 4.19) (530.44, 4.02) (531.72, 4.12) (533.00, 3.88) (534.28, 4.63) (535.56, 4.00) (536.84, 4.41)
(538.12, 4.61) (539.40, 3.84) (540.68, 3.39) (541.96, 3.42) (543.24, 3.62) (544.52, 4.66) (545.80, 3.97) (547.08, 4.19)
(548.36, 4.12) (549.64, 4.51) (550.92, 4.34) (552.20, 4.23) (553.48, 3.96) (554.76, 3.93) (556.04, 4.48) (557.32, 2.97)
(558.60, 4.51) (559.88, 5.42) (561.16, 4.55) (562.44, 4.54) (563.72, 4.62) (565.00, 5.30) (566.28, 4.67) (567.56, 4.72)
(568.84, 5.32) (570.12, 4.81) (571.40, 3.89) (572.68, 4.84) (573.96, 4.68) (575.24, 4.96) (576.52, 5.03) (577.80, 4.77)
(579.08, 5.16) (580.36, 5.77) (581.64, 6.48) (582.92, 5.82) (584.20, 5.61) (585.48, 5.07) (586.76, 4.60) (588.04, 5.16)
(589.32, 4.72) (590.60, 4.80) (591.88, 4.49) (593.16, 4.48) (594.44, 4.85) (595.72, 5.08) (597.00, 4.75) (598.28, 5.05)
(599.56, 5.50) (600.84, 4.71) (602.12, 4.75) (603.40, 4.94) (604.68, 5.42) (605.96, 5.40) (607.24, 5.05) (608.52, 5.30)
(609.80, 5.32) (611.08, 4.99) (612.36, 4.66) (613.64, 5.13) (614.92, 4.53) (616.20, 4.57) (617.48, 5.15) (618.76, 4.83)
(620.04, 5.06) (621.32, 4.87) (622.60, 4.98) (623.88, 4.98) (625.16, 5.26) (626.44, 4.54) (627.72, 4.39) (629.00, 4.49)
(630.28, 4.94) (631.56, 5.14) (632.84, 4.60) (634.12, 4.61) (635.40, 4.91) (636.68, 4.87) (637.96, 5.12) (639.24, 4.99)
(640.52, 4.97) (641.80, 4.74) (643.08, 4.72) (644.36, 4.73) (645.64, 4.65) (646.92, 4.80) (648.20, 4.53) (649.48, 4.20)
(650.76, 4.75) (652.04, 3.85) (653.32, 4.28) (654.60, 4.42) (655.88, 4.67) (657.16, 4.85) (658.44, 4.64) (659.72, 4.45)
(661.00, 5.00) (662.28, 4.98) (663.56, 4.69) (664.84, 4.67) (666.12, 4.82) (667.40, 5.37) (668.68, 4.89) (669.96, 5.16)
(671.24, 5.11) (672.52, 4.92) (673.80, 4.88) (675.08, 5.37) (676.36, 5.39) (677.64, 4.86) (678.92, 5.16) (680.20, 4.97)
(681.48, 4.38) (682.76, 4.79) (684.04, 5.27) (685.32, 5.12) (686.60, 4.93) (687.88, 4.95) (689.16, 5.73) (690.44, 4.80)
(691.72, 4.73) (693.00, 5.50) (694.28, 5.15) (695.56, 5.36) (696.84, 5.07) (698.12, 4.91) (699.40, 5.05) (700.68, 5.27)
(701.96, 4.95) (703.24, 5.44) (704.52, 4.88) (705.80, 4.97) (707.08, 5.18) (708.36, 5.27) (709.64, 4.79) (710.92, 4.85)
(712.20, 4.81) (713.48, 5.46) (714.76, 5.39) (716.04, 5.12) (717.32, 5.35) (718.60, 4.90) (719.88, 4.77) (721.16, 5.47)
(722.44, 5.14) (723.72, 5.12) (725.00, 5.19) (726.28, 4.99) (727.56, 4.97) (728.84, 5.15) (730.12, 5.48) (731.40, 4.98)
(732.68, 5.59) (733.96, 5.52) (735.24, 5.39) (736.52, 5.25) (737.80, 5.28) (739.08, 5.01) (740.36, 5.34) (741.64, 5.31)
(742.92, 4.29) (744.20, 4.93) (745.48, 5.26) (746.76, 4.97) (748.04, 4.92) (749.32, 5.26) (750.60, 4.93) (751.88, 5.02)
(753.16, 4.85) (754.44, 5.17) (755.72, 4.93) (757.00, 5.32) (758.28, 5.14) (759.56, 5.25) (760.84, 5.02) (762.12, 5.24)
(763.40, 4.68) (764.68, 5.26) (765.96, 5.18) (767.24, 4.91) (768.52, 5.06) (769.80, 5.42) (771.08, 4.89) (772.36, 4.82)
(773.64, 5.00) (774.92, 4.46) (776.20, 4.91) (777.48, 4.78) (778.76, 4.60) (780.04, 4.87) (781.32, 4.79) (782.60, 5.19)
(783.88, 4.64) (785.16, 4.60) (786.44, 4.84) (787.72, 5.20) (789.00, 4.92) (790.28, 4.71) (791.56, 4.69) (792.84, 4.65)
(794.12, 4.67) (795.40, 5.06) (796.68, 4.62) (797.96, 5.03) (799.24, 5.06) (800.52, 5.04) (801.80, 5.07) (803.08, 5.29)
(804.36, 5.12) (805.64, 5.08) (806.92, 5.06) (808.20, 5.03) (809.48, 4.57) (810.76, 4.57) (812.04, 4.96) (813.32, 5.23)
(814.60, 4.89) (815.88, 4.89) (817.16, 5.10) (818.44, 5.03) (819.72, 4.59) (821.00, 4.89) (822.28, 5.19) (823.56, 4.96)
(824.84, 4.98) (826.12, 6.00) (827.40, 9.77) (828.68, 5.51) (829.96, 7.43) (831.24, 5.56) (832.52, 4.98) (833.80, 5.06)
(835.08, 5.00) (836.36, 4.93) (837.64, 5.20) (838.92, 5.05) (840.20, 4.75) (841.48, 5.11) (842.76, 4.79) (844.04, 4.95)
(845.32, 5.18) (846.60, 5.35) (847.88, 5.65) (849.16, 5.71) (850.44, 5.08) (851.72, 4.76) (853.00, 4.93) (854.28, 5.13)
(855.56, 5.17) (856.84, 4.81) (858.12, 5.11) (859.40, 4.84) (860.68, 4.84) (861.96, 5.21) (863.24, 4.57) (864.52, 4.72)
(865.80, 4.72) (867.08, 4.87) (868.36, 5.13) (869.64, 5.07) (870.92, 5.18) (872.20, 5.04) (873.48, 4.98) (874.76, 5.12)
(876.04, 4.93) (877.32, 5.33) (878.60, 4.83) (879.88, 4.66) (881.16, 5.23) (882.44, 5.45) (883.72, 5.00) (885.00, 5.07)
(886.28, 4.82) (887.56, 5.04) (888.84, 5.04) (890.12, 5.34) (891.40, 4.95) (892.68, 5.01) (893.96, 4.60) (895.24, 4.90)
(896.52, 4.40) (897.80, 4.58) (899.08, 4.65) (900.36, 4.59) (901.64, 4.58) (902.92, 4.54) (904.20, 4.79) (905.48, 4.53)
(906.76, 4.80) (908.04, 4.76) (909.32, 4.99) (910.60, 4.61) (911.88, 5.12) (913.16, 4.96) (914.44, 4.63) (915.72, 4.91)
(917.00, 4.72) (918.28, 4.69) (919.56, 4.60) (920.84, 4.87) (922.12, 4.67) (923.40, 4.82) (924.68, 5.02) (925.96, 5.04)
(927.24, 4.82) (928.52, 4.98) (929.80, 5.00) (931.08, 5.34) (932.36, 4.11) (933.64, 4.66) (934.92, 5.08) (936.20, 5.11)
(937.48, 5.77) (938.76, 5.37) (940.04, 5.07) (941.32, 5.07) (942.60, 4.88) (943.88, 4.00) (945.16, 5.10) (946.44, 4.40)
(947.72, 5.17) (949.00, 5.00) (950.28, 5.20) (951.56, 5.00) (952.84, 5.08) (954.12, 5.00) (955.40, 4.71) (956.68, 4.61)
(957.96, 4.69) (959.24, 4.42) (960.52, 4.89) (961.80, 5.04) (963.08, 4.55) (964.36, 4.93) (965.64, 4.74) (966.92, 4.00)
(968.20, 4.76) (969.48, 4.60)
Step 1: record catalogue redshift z 0.26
